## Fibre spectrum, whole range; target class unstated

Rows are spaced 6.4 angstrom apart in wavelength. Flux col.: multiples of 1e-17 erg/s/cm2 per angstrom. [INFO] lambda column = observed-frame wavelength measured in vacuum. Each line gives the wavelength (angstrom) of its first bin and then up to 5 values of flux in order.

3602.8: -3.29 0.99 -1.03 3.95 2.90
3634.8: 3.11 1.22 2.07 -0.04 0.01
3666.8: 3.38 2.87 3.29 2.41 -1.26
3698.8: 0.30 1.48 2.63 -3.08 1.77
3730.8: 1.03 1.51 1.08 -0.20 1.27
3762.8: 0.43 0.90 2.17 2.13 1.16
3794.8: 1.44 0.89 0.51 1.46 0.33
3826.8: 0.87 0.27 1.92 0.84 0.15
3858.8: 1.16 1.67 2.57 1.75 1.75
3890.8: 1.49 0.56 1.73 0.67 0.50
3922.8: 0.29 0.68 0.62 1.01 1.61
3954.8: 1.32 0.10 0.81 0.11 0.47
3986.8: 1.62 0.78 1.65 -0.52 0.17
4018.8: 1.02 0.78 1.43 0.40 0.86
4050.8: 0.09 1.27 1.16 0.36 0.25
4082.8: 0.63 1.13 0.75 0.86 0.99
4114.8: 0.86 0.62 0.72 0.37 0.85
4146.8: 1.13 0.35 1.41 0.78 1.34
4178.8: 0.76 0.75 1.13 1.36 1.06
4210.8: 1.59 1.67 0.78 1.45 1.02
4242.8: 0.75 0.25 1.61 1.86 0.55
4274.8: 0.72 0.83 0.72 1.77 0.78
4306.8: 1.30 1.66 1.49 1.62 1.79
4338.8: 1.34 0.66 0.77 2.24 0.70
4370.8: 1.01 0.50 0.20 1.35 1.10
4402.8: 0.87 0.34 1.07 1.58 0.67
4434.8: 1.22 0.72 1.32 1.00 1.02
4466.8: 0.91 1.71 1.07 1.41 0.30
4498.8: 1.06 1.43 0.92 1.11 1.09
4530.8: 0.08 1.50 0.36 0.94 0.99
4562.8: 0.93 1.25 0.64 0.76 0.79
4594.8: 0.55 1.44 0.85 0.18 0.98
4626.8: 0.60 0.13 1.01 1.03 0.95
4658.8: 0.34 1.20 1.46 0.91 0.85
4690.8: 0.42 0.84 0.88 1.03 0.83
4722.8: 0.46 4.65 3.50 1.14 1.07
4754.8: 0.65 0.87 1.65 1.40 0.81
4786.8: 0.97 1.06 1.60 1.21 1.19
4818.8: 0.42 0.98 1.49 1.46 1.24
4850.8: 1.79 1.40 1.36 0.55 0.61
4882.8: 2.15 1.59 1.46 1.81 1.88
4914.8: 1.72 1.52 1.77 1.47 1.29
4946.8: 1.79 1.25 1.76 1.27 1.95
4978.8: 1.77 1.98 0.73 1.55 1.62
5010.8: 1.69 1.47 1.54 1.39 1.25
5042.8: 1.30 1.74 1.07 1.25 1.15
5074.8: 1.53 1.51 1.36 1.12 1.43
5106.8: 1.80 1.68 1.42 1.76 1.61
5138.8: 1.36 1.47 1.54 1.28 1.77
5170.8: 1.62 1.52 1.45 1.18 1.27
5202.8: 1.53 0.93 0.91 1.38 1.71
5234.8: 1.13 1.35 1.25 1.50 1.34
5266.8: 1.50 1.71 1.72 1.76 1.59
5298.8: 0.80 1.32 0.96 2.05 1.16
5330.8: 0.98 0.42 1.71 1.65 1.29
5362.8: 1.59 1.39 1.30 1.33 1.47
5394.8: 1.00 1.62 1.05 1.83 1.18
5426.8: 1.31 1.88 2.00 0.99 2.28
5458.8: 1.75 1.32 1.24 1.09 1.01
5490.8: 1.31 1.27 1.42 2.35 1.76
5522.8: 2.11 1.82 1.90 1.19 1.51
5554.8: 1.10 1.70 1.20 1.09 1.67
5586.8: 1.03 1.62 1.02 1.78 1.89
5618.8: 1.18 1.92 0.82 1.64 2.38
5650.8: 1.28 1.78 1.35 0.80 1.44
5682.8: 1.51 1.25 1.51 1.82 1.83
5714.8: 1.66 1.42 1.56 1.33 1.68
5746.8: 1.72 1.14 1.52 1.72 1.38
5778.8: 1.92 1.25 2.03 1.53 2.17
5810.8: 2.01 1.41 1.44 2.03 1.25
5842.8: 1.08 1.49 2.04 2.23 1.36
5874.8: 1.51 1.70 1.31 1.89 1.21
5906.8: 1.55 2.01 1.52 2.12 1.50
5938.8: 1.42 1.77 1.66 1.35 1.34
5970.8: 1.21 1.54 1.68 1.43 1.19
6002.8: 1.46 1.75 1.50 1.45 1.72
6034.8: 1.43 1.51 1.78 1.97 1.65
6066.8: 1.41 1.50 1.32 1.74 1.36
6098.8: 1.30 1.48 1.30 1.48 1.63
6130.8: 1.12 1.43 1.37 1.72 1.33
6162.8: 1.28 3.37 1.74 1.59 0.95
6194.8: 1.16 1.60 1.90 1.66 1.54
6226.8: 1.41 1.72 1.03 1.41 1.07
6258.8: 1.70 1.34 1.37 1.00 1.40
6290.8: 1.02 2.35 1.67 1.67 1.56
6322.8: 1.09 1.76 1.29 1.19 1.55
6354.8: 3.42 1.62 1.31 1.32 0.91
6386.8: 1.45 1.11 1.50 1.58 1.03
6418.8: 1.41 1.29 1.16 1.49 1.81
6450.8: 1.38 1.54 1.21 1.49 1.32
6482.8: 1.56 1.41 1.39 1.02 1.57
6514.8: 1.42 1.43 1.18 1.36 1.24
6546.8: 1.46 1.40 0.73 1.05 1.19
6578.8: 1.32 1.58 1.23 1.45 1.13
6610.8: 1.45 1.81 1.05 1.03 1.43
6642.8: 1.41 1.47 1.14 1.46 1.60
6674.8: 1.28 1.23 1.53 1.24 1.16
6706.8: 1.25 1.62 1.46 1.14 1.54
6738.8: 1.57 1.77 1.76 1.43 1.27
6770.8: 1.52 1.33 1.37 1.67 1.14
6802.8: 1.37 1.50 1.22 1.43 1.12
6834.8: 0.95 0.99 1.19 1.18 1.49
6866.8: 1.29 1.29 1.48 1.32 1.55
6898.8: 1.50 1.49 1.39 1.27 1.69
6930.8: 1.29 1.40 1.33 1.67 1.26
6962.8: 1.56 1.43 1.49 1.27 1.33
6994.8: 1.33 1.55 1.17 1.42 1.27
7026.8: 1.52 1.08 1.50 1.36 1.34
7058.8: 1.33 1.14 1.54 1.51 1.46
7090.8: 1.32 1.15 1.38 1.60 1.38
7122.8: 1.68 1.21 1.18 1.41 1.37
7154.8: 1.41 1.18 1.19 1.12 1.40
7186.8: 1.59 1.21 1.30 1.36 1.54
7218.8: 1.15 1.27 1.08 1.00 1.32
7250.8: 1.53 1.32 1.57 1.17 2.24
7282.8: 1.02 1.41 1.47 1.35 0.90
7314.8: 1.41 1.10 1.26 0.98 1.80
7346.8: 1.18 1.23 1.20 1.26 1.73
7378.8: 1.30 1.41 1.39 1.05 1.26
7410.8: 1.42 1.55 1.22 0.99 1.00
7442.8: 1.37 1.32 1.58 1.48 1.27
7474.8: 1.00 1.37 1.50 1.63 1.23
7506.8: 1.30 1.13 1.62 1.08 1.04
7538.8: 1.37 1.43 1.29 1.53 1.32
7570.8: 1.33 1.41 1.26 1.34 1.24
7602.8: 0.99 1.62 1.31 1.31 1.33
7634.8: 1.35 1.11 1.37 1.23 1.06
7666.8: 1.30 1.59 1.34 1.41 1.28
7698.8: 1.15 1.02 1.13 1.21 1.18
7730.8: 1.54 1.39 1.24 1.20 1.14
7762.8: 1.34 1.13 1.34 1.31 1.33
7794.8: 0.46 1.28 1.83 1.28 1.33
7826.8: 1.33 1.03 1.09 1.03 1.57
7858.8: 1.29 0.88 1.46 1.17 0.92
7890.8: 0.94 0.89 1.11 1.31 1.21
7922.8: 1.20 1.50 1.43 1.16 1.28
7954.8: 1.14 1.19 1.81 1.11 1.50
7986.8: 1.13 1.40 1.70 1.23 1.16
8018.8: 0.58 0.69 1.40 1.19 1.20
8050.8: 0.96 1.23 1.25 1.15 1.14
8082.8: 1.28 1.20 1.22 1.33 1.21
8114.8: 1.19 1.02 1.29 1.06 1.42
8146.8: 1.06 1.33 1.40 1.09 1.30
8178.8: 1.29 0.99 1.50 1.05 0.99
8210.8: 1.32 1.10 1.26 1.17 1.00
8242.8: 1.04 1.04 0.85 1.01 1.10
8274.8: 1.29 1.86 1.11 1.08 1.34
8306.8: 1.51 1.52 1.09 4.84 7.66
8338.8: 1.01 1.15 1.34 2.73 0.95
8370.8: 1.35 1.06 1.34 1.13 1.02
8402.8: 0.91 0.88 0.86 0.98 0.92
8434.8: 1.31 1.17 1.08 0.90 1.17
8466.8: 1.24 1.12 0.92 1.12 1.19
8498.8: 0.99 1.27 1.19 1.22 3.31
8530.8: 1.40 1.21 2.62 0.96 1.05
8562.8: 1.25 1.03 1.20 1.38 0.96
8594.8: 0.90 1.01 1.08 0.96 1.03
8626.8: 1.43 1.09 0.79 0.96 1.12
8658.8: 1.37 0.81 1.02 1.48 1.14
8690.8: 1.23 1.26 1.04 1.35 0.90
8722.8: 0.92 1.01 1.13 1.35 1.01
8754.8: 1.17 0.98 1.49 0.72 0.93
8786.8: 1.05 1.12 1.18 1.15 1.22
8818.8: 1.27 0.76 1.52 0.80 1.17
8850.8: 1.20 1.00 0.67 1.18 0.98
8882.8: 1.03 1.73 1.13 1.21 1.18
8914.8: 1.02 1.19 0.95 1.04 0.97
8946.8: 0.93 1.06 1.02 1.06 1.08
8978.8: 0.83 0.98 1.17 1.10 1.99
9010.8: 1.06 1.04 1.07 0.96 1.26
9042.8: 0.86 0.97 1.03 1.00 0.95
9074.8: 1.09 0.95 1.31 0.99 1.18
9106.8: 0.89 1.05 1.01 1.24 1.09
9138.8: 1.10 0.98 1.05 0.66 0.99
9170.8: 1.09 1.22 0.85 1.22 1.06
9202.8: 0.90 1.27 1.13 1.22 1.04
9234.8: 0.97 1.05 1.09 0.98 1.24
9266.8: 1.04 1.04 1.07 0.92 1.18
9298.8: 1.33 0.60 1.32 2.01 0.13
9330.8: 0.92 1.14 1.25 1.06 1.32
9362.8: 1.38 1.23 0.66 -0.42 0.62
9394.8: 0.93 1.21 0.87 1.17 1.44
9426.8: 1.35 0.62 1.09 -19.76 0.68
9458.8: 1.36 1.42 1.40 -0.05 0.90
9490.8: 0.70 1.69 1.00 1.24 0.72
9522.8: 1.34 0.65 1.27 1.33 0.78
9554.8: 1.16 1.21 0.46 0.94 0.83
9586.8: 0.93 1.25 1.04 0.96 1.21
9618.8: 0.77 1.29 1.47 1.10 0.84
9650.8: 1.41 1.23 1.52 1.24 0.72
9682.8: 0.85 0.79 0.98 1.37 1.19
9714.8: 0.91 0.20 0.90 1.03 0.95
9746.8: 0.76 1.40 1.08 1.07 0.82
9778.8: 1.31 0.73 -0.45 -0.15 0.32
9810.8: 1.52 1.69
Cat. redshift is 0.269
